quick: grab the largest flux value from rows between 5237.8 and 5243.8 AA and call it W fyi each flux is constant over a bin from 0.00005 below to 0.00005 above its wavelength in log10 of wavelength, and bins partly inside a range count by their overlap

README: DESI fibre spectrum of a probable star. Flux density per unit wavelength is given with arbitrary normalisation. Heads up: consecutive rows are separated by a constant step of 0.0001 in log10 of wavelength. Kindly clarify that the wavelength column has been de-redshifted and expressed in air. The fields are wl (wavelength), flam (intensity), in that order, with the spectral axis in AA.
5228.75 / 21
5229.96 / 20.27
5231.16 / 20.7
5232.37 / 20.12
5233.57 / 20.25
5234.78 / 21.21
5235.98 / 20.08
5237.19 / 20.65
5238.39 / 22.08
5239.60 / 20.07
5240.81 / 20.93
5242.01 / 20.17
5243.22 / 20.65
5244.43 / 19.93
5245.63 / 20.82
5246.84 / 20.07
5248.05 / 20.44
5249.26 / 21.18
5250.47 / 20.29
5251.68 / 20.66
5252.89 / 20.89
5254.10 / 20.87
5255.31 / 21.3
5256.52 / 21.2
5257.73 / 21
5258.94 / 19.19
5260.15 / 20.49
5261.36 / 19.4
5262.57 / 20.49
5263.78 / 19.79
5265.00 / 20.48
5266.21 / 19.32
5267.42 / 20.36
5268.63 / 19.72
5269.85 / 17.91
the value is 22.08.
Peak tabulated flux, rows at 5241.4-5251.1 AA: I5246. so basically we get 21.18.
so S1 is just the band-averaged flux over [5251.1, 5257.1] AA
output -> 21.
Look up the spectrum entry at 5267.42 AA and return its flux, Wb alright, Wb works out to 20.36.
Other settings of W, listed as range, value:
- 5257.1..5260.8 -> 21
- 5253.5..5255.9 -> 21.3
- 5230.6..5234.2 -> 20.7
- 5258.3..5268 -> 20.49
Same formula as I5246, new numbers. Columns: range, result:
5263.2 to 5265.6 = 20.48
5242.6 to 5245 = 20.65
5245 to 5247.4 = 20.82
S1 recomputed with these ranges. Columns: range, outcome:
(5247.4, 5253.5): 20.7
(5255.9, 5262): 20.3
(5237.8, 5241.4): 21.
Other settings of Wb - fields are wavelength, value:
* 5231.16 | 20.7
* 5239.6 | 20.07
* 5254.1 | 20.87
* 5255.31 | 21.3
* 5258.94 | 19.19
